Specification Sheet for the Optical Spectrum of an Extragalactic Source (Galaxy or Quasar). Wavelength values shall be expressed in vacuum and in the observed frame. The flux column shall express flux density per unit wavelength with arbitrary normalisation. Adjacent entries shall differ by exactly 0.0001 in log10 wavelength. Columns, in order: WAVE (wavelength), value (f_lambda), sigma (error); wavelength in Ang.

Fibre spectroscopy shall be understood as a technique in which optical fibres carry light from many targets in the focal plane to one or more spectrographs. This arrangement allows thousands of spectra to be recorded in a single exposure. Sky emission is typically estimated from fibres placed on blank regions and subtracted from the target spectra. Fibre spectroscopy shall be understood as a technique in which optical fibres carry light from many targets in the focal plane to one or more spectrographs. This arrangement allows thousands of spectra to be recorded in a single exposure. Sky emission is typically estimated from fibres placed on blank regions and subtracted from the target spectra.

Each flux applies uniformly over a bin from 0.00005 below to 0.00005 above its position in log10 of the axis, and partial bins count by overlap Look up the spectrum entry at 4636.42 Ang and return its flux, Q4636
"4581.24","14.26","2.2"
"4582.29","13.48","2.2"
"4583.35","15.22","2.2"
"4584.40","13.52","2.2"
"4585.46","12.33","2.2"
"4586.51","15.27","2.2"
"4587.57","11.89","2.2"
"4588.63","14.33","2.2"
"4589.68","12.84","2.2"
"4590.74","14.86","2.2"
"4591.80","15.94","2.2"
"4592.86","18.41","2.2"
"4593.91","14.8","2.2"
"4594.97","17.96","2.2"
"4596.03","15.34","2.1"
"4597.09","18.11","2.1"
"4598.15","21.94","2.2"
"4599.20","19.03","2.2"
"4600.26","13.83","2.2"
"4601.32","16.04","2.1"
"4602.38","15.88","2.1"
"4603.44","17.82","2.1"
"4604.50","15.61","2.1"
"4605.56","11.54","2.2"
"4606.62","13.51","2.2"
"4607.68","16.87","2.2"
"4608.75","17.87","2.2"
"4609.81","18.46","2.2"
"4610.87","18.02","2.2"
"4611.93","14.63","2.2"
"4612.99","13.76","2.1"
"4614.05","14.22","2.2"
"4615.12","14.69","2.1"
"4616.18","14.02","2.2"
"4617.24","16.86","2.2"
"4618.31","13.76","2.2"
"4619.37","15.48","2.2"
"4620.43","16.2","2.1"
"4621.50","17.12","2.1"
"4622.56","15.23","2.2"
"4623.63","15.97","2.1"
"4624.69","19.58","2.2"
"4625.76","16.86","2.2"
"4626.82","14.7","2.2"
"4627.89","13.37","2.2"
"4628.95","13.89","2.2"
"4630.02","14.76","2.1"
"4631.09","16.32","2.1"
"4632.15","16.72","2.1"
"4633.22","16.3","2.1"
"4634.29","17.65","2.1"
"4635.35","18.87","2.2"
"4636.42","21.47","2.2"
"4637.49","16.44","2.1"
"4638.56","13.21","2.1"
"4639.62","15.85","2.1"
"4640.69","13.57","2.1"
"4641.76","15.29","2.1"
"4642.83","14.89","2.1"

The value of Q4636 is 21.47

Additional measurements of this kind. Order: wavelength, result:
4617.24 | 16.86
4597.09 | 18.11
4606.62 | 13.51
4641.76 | 15.29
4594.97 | 17.96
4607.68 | 16.87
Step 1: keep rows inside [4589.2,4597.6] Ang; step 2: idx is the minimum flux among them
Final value 12.84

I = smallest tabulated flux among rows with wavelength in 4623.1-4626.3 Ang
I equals 15.97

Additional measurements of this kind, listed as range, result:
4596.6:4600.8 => 13.83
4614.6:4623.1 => 13.76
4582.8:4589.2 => 11.89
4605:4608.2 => 11.54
